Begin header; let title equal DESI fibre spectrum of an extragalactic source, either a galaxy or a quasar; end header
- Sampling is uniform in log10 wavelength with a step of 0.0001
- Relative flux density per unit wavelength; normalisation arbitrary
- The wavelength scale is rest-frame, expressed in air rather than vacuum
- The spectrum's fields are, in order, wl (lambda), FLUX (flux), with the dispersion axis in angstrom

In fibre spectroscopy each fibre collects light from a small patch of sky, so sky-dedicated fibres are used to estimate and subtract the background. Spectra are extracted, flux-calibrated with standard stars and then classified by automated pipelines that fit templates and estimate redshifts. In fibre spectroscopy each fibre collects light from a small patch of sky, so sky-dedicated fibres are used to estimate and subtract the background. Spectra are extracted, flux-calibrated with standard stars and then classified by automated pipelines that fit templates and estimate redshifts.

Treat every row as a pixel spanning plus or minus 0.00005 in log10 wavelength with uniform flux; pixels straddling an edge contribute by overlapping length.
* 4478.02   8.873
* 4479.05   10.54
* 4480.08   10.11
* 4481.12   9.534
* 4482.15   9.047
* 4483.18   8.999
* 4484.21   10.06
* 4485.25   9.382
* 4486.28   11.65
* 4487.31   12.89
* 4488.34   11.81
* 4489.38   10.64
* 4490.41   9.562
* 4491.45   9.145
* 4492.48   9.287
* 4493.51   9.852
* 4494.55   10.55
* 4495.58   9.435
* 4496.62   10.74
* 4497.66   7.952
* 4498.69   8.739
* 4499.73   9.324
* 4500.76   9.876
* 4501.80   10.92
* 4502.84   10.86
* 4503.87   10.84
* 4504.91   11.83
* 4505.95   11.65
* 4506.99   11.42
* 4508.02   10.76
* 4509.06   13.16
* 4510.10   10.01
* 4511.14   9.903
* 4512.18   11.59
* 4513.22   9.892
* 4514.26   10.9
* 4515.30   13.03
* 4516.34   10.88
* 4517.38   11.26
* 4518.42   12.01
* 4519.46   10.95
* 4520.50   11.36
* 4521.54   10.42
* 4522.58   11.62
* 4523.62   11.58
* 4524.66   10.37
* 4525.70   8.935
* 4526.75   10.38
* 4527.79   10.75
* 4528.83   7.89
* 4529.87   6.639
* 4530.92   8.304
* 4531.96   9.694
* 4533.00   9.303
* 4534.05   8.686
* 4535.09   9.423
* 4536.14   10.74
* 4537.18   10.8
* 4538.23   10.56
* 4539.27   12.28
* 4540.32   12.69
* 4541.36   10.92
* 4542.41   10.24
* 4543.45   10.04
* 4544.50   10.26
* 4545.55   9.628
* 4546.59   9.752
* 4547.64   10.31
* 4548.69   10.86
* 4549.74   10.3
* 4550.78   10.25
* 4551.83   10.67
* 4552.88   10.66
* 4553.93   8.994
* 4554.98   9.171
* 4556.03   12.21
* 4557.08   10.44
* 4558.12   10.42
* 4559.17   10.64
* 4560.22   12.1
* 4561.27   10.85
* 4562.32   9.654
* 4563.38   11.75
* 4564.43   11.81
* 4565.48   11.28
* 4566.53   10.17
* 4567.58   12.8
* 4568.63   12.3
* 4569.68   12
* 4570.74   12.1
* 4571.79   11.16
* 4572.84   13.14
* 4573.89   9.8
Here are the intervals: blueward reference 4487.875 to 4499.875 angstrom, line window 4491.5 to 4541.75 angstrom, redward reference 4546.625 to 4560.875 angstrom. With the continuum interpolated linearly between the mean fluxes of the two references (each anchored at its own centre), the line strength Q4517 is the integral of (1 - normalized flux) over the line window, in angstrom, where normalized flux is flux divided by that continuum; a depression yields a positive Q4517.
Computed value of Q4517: -1.92 angstrom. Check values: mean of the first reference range 9.75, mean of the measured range 10.4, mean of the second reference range 10.5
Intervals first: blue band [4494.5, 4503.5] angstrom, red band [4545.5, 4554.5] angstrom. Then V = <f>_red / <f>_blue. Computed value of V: 1.0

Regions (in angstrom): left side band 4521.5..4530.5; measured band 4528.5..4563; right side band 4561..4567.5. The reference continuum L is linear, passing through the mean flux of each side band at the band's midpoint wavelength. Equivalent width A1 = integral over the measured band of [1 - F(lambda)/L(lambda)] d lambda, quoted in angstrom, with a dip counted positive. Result 0.9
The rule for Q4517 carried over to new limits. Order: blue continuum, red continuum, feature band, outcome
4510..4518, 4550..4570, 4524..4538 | 2.0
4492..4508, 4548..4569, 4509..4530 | -0.4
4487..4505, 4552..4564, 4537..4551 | -0.2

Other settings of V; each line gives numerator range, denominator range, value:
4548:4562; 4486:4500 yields 1.05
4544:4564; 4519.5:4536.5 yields 1.07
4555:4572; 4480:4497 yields 1.11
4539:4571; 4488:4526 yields 1.02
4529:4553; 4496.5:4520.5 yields 0.93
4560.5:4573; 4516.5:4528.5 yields 1.07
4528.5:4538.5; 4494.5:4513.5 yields 0.88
